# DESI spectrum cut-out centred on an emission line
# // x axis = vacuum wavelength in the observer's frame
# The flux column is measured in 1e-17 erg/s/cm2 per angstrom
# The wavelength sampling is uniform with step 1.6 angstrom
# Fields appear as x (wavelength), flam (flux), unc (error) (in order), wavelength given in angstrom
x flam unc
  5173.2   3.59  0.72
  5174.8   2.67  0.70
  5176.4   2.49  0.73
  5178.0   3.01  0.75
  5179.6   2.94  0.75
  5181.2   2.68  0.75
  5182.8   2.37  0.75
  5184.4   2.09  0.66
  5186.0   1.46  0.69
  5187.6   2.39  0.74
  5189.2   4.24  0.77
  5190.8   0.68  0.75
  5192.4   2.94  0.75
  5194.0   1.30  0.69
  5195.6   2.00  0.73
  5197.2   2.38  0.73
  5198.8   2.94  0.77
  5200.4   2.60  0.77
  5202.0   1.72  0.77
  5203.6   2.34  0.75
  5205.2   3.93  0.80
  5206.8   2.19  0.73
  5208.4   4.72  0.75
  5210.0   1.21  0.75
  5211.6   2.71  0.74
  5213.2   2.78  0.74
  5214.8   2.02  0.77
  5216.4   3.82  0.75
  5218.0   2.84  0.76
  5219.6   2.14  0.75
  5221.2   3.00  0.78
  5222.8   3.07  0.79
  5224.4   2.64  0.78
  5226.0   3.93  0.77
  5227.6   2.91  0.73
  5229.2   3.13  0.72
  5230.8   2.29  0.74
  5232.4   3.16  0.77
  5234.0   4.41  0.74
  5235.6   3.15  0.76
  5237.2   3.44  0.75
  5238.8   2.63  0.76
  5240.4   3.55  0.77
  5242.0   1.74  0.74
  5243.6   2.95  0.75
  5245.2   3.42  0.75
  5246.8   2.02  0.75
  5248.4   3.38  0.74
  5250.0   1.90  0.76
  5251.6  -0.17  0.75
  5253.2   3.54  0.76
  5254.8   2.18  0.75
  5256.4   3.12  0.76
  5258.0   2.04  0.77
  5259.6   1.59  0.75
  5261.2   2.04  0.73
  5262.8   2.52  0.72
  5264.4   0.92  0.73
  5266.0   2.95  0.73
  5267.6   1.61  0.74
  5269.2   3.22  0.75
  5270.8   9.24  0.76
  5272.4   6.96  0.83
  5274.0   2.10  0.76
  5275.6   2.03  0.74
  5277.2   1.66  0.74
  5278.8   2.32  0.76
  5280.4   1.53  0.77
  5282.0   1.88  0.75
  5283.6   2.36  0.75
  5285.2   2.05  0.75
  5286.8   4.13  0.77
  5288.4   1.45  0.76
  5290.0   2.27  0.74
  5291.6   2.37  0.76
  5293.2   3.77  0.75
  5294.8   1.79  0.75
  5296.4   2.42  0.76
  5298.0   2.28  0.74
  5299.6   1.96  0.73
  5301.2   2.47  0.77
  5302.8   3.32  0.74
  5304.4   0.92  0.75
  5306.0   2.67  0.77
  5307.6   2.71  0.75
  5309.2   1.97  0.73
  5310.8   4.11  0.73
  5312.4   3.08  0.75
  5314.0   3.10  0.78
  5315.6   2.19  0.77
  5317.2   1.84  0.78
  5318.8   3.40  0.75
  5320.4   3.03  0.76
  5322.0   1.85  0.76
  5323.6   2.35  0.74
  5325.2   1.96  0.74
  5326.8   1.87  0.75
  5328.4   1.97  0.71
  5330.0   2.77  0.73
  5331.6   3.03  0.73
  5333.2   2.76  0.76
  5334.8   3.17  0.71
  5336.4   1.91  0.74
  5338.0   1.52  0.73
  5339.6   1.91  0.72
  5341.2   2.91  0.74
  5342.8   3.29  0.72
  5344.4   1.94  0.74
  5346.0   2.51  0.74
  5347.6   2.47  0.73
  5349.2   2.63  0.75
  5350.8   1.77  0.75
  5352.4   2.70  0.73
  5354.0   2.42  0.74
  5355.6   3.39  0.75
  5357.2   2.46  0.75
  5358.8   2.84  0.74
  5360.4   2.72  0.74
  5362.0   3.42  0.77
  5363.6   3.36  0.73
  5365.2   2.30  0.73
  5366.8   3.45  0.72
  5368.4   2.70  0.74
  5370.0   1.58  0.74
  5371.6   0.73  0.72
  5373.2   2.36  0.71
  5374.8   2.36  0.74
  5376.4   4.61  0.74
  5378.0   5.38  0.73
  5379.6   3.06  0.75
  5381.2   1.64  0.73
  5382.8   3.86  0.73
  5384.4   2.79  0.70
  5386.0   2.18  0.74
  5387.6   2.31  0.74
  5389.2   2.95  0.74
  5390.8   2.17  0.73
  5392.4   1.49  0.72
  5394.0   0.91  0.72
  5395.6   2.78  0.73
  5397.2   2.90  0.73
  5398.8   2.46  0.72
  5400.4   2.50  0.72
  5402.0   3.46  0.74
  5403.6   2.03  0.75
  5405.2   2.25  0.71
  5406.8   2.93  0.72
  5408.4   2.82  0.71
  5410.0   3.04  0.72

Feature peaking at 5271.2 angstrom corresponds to Hbeta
